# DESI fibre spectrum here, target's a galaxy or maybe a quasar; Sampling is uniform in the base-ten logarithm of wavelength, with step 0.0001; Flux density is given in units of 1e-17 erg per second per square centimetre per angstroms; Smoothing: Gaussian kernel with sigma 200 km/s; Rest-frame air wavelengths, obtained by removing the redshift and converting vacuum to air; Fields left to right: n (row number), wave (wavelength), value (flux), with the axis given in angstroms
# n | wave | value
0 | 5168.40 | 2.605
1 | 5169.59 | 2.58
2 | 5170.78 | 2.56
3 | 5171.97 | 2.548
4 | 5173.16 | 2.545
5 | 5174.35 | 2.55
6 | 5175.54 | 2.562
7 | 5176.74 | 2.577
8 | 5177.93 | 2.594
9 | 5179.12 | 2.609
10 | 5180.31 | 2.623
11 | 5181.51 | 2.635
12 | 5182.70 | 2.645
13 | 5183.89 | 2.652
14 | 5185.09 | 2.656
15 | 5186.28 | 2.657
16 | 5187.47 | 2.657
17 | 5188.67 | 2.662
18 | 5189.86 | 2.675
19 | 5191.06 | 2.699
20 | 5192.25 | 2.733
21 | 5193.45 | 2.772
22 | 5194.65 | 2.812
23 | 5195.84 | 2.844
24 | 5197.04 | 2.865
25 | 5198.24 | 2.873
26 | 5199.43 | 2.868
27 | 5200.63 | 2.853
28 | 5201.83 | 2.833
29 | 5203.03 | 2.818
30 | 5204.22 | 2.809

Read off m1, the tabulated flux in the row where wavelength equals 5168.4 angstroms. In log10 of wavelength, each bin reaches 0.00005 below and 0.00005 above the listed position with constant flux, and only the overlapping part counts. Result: 2.605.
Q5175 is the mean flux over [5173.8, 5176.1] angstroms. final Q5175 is 2.56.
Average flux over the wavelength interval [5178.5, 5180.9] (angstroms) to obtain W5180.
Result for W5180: 2.62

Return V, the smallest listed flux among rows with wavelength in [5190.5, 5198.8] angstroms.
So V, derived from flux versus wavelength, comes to 2.699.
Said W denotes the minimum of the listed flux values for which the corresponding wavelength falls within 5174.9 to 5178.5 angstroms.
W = 2.562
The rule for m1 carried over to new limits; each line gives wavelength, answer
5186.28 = 2.657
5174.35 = 2.55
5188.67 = 2.662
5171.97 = 2.548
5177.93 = 2.594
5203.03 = 2.818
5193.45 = 2.772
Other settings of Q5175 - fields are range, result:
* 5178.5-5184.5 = 2.63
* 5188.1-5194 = 2.71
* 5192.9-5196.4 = 2.81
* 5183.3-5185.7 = 2.65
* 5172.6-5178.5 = 2.56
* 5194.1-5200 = 2.86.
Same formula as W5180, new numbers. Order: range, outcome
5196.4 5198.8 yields 2.86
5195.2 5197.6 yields 2.86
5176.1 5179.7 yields 2.59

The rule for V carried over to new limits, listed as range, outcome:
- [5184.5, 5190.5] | 2.656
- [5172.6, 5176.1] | 2.545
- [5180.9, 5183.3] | 2.635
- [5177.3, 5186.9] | 2.594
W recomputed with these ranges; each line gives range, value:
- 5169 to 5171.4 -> 2.56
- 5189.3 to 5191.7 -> 2.675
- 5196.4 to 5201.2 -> 2.853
